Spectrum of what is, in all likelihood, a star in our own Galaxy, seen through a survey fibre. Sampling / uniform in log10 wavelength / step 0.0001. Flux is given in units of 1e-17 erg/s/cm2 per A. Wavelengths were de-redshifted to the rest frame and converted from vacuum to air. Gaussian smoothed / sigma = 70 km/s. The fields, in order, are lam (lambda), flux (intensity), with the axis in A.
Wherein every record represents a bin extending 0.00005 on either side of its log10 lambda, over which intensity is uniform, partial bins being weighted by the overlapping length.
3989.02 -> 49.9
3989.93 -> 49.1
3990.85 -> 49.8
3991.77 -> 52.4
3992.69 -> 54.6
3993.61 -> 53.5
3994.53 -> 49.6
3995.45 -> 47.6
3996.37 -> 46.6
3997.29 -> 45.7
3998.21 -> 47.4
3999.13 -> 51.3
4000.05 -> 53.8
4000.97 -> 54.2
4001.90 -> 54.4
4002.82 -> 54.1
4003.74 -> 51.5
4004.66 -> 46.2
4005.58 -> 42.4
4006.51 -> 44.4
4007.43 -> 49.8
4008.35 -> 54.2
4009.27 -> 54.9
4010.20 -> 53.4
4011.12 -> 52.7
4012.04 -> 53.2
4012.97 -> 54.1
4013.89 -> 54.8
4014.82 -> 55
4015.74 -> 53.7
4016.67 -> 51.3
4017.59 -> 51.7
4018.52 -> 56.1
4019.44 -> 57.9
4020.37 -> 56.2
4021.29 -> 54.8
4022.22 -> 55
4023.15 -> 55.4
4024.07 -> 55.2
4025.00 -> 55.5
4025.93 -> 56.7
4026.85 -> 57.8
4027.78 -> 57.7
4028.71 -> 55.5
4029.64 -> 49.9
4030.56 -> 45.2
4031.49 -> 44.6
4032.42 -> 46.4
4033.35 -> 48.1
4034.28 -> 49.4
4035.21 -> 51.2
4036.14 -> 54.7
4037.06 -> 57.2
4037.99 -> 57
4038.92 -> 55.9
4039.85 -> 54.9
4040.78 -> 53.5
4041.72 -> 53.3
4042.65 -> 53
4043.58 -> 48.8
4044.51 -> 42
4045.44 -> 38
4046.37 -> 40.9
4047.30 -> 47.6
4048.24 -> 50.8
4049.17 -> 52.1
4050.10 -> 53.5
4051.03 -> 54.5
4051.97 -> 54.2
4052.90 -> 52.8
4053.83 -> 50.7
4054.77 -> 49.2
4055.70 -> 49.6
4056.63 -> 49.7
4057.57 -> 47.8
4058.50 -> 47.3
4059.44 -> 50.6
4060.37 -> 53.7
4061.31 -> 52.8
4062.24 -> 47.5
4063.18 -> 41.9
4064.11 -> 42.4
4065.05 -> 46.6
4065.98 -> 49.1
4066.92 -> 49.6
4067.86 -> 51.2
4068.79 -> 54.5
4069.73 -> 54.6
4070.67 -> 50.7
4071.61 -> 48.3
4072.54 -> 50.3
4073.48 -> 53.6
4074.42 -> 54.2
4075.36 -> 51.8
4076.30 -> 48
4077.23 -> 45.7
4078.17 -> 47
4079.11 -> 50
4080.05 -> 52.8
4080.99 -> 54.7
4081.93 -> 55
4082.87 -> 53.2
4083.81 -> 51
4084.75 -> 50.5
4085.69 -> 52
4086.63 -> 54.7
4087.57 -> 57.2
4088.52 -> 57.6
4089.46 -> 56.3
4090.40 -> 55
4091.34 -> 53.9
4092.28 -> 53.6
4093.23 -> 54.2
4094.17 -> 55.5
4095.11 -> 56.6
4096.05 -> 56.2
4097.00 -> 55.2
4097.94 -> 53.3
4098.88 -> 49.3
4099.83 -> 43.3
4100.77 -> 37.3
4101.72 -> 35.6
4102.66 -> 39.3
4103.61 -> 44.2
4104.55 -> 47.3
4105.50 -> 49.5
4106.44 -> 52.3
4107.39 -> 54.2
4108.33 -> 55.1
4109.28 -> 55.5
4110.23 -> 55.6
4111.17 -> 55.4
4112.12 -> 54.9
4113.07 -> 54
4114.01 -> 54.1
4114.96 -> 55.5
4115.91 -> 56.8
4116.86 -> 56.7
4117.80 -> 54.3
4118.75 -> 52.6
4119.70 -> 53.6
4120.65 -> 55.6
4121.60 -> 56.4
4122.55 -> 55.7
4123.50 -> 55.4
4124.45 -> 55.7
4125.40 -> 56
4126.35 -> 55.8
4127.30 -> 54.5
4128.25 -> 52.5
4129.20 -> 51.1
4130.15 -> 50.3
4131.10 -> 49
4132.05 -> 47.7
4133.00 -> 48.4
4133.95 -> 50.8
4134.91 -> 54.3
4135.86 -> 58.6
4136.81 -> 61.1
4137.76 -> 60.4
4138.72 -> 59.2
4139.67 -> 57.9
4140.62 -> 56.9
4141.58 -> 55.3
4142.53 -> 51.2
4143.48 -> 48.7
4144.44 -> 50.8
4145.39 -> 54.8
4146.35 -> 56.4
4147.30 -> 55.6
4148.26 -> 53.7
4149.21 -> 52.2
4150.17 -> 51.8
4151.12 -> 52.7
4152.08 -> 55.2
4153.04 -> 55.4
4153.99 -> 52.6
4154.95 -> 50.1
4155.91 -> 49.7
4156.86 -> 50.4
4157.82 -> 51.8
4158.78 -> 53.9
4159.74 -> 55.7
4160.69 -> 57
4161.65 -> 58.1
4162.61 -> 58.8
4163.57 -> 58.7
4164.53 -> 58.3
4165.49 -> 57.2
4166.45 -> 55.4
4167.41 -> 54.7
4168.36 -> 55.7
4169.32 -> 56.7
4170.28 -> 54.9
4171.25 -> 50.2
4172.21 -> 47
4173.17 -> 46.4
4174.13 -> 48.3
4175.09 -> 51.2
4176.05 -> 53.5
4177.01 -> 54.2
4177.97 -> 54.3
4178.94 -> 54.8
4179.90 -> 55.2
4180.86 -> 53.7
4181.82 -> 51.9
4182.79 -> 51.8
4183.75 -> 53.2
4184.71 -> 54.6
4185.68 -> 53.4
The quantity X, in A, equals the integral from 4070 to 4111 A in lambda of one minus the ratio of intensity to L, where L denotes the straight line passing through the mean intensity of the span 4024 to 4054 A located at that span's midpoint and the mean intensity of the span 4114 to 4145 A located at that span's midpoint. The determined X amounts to 1.3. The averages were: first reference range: 51.4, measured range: 51.4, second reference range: 54.3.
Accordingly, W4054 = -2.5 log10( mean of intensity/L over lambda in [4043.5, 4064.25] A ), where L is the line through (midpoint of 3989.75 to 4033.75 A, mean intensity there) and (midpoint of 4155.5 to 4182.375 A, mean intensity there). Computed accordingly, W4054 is 0.08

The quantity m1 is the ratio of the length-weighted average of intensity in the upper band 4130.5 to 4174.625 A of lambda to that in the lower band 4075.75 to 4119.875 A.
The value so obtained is 1.04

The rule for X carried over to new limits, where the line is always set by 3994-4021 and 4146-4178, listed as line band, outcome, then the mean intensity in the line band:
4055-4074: 1.0 A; 49.6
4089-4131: 0.4 A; 52.6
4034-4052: 0.4 A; 51.1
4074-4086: 0.3 A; 51.2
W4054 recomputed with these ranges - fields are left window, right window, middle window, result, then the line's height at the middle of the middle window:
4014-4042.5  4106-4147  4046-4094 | 0.06 mag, 53.9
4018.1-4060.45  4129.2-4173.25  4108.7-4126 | -0.04 mag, 53.3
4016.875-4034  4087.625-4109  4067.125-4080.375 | 0.02 mag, 51.6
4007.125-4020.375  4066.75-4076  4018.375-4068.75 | 0.04 mag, 52.8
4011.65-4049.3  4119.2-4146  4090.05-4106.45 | 0.09 mag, 53.5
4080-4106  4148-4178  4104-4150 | -0.04 mag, 52.4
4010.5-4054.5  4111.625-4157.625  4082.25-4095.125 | -0.02 mag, 53.2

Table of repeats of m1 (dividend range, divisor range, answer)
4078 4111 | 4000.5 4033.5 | 0.98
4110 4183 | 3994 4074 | 1.06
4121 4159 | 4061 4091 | 1.05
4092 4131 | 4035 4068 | 1.05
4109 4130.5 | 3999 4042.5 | 1.03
